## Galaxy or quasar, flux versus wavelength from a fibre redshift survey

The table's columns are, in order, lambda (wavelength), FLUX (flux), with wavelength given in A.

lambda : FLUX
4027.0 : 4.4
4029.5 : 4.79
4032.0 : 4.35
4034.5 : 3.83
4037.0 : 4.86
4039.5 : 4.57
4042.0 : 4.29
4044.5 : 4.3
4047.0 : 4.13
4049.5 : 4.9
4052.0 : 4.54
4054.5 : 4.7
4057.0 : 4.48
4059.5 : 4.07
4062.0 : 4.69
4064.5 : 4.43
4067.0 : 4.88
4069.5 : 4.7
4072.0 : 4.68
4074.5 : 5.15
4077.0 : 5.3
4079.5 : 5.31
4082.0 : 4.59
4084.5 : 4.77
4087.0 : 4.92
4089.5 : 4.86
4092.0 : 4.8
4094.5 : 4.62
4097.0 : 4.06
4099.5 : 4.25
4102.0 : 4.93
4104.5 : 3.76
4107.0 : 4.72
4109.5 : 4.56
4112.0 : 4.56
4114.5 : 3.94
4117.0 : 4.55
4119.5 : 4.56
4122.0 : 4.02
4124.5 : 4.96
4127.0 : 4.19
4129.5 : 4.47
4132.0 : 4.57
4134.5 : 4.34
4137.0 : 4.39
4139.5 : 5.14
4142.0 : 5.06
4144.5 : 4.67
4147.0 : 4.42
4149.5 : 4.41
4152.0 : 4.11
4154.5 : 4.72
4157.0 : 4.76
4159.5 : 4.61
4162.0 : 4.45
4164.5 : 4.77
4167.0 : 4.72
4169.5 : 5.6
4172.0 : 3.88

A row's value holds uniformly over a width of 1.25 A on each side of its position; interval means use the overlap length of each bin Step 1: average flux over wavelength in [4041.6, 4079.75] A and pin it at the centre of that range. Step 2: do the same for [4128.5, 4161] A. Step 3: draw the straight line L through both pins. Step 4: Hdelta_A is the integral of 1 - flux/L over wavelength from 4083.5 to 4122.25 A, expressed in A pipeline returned 1.0 A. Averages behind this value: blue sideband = 4.65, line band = 4.5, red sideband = 4.59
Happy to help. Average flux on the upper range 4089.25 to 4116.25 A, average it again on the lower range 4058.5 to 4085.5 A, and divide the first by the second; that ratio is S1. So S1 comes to 0.9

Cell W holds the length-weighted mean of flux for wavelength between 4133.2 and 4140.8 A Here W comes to 4.63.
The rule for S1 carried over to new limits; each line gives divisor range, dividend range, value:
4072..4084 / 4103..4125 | 0.87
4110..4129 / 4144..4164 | 1.03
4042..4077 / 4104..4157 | 0.98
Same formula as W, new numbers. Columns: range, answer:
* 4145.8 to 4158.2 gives 4.48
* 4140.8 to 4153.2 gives 4.53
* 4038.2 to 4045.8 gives 4.39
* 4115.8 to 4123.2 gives 4.38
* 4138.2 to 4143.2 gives 5.09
